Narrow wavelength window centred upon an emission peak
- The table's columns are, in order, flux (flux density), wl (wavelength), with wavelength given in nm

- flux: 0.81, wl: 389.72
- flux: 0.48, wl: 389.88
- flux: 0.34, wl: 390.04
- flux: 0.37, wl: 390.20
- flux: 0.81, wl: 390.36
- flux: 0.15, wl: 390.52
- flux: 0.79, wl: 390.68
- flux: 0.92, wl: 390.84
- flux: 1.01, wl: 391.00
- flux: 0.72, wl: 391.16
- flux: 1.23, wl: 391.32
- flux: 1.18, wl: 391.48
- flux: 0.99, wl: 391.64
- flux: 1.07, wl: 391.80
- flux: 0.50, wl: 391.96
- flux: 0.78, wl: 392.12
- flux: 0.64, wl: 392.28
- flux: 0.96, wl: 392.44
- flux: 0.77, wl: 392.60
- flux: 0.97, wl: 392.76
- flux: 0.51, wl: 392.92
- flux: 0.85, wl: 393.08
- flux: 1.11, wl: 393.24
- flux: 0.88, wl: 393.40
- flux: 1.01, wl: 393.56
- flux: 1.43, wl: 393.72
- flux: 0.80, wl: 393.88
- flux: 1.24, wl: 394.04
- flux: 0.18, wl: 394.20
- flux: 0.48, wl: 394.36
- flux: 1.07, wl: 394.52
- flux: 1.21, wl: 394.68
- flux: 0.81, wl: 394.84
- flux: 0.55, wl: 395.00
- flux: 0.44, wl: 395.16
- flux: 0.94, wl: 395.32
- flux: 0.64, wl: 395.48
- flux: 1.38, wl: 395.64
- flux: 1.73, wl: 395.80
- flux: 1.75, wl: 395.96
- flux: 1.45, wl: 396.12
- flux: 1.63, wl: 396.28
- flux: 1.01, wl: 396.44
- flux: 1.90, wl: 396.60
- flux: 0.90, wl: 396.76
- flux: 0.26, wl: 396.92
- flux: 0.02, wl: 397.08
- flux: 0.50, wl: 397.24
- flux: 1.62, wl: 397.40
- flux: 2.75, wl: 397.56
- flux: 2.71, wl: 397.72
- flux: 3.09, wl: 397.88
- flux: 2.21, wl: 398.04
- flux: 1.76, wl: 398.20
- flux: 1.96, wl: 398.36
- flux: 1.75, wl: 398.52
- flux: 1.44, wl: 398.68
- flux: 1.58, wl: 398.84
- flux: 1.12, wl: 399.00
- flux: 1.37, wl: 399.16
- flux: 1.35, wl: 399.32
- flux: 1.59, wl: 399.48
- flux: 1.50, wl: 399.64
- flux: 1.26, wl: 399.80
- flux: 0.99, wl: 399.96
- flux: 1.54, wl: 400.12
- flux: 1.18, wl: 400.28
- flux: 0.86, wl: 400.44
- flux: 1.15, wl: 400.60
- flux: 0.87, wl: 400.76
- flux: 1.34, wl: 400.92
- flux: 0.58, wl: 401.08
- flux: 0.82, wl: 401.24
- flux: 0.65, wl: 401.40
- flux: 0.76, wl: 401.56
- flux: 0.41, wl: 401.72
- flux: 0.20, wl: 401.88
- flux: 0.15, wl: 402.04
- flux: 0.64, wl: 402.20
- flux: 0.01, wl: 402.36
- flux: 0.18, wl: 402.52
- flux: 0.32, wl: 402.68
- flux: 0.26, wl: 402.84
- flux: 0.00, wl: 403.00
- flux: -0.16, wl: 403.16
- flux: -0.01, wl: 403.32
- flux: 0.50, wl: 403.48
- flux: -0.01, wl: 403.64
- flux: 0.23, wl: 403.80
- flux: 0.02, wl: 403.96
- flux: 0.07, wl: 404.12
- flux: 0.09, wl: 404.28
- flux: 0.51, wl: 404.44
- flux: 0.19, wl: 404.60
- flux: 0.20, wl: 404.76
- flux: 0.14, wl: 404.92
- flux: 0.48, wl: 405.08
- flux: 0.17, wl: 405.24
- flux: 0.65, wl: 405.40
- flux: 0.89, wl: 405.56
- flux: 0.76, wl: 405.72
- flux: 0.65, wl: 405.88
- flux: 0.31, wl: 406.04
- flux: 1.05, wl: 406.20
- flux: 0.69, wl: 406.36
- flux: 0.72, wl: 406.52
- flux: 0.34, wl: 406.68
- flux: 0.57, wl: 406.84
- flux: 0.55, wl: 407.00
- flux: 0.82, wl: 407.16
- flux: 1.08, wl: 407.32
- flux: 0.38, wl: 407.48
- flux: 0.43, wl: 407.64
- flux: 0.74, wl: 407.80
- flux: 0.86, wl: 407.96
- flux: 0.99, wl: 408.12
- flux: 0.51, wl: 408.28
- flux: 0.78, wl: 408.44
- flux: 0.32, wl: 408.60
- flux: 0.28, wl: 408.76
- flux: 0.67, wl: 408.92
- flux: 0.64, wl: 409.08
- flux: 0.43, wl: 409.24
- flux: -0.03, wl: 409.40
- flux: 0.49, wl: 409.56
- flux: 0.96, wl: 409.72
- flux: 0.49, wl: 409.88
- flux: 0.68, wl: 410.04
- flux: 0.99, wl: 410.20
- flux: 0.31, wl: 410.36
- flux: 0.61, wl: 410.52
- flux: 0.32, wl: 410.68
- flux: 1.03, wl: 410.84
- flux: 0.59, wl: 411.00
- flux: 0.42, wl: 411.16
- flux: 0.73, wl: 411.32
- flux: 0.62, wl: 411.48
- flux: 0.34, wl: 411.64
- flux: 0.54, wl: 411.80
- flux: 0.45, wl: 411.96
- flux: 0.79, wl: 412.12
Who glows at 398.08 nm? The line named Lyman alpha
